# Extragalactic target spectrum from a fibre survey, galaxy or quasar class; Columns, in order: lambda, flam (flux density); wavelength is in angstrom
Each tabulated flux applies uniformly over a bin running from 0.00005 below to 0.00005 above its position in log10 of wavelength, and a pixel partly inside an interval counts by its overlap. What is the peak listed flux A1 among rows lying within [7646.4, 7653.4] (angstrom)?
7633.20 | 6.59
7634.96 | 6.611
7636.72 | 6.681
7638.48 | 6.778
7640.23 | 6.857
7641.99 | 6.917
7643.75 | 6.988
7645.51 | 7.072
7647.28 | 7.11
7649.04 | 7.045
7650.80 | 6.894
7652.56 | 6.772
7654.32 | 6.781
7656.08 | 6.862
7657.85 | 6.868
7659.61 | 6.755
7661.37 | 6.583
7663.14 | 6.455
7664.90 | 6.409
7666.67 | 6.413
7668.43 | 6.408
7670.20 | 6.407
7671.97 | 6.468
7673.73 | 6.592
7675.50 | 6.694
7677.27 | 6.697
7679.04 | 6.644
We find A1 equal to 7.11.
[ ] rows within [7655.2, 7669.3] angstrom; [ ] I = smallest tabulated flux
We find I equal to 6.408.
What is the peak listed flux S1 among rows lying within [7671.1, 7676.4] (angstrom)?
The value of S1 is 6.694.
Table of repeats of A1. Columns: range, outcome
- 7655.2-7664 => 6.868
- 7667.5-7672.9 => 6.468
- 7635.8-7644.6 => 6.988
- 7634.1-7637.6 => 6.681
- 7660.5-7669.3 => 6.583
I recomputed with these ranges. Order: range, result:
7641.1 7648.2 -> 6.917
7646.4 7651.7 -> 6.894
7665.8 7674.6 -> 6.407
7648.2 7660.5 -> 6.755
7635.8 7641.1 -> 6.681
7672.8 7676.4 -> 6.592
